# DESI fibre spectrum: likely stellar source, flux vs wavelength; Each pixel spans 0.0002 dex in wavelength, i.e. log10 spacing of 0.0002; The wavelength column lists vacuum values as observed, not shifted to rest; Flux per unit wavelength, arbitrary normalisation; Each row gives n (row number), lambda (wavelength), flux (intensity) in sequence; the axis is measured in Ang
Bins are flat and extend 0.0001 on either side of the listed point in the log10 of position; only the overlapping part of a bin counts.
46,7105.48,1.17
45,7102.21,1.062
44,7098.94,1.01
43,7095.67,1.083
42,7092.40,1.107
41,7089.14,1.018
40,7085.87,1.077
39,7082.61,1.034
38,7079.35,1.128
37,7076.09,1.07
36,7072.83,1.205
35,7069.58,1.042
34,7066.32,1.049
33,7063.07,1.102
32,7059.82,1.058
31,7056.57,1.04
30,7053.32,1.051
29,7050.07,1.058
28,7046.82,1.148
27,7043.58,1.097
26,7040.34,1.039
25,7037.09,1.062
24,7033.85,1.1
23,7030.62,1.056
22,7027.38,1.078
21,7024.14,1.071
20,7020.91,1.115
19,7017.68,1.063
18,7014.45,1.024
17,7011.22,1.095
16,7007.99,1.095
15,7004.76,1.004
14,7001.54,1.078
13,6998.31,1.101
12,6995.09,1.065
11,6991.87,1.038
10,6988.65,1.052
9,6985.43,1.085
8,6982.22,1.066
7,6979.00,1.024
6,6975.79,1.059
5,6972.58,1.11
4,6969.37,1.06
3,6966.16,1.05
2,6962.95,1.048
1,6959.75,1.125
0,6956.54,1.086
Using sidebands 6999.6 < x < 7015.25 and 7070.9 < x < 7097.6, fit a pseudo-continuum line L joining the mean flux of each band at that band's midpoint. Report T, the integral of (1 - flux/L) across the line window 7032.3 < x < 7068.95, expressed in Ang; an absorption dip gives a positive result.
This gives 0.2 Ang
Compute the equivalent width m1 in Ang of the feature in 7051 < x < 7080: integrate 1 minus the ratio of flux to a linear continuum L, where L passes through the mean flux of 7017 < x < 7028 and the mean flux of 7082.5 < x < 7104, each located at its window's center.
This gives -0.3 Ang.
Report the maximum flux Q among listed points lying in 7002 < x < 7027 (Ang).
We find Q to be 1.115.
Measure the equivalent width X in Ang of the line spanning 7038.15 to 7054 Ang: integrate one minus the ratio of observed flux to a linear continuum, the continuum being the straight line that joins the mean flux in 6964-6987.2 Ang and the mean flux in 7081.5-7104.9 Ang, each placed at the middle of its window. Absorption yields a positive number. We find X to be -0.3 Ang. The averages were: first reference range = 1.06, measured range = 1.08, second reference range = 1.06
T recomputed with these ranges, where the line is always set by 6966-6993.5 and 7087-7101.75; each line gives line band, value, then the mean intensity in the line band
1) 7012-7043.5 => -0.3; 1.07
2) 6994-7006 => 0.0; 1.06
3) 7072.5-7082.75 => -0.5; 1.11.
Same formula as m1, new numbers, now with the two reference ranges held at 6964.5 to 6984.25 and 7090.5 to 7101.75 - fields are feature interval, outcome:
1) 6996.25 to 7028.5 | -0.3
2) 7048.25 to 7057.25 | 0.1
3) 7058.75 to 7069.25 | 0.0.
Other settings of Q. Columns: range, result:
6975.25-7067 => 1.148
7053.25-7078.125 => 1.205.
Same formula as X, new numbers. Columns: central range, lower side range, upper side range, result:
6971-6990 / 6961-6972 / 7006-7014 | 0.01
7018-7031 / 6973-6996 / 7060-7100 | -0.17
